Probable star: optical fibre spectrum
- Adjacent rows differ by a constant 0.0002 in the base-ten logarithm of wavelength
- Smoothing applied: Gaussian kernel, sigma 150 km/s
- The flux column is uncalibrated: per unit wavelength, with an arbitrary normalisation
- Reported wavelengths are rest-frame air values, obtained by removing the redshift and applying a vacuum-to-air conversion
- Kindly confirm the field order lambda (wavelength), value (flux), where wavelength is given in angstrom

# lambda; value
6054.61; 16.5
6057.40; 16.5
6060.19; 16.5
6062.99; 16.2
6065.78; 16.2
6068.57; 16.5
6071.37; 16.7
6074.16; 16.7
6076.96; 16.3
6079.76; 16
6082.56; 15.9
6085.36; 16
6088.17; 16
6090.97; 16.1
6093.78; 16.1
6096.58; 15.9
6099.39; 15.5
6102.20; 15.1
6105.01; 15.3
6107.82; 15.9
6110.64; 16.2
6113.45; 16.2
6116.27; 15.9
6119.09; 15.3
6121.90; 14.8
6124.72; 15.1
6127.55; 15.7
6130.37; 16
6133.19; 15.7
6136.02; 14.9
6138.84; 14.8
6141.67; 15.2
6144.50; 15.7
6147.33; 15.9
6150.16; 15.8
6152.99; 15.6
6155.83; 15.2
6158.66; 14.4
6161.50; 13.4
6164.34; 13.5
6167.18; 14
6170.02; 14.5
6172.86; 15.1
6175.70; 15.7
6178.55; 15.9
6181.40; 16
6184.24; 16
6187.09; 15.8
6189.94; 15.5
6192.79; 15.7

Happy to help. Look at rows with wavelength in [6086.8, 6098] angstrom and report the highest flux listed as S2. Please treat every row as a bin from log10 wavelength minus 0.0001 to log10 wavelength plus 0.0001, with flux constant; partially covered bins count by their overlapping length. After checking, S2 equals 16.1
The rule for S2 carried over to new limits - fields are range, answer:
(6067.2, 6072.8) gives 16.7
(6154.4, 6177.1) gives 15.7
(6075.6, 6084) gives 16.3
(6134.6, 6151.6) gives 15.9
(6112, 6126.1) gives 16.2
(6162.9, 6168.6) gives 14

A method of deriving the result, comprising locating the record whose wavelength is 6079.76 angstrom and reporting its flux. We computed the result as 16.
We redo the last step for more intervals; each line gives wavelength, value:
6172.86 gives 15.1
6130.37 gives 16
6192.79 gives 15.7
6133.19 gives 15.7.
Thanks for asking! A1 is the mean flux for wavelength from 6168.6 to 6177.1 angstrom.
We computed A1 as 15.1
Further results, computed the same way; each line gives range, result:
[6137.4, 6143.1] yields 15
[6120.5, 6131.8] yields 15.4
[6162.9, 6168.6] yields 13.7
